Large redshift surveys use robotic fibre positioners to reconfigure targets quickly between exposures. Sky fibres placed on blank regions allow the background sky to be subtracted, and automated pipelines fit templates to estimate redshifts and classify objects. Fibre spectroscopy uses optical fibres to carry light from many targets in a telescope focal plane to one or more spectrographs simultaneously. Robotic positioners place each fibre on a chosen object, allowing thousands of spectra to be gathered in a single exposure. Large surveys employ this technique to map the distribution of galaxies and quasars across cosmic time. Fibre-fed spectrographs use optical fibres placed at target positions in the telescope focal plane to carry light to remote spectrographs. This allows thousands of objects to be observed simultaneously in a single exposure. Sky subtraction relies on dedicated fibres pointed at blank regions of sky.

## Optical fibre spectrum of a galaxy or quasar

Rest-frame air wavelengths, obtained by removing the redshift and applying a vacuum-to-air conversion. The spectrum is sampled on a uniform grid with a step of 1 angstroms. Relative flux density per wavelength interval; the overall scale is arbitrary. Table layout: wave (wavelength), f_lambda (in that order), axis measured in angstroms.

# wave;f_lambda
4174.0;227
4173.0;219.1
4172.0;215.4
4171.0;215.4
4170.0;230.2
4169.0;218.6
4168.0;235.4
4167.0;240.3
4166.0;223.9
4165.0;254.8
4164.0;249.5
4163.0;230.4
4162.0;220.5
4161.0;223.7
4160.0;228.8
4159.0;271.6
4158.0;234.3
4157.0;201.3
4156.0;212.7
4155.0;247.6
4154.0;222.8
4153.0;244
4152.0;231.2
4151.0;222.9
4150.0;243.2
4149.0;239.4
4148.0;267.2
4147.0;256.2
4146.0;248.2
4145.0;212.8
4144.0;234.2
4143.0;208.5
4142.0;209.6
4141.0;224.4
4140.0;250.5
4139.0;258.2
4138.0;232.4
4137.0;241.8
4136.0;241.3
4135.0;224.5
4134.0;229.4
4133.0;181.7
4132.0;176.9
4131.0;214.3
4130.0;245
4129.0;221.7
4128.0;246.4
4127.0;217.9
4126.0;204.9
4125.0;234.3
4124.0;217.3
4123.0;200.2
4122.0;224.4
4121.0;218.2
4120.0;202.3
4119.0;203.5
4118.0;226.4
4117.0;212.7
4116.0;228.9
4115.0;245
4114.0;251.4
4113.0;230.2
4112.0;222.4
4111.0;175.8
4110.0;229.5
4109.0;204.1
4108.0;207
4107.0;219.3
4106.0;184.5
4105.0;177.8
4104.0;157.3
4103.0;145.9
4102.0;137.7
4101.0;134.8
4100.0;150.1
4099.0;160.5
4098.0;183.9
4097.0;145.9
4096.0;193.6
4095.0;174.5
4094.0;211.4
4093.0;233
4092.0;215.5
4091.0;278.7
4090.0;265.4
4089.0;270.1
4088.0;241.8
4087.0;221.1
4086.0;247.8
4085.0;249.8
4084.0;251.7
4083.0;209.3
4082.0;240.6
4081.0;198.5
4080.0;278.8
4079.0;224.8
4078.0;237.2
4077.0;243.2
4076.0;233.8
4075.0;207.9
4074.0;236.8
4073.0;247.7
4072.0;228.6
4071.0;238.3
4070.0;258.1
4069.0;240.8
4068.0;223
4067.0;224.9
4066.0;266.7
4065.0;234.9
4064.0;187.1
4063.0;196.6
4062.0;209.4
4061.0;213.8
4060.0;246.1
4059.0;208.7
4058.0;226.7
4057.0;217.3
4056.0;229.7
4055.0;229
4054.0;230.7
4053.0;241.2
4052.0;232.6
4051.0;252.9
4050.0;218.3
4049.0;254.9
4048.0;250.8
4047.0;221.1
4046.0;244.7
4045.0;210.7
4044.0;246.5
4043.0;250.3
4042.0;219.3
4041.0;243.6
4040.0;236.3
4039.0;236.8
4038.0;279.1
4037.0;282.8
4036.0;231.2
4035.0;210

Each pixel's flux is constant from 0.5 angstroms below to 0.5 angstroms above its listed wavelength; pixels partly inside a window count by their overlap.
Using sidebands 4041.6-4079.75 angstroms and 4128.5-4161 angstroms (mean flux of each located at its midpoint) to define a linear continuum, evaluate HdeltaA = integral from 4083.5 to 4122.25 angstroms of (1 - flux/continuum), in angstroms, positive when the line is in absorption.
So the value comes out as 3.8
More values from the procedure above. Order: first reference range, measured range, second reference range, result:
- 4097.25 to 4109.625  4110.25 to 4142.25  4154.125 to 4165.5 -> -4.21 angstroms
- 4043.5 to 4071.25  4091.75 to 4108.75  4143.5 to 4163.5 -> 3.96 angstroms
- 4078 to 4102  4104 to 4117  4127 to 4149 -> 0.54 angstroms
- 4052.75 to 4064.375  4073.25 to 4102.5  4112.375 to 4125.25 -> 0.55 angstroms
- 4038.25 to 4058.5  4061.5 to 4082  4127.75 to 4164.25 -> 0.27 angstroms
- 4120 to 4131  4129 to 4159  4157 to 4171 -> -0.35 angstroms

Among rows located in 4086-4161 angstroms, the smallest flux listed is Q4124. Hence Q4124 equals 134.8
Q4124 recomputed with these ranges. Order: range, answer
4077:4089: 198.5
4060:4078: 187.1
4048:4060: 208.7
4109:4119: 175.8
